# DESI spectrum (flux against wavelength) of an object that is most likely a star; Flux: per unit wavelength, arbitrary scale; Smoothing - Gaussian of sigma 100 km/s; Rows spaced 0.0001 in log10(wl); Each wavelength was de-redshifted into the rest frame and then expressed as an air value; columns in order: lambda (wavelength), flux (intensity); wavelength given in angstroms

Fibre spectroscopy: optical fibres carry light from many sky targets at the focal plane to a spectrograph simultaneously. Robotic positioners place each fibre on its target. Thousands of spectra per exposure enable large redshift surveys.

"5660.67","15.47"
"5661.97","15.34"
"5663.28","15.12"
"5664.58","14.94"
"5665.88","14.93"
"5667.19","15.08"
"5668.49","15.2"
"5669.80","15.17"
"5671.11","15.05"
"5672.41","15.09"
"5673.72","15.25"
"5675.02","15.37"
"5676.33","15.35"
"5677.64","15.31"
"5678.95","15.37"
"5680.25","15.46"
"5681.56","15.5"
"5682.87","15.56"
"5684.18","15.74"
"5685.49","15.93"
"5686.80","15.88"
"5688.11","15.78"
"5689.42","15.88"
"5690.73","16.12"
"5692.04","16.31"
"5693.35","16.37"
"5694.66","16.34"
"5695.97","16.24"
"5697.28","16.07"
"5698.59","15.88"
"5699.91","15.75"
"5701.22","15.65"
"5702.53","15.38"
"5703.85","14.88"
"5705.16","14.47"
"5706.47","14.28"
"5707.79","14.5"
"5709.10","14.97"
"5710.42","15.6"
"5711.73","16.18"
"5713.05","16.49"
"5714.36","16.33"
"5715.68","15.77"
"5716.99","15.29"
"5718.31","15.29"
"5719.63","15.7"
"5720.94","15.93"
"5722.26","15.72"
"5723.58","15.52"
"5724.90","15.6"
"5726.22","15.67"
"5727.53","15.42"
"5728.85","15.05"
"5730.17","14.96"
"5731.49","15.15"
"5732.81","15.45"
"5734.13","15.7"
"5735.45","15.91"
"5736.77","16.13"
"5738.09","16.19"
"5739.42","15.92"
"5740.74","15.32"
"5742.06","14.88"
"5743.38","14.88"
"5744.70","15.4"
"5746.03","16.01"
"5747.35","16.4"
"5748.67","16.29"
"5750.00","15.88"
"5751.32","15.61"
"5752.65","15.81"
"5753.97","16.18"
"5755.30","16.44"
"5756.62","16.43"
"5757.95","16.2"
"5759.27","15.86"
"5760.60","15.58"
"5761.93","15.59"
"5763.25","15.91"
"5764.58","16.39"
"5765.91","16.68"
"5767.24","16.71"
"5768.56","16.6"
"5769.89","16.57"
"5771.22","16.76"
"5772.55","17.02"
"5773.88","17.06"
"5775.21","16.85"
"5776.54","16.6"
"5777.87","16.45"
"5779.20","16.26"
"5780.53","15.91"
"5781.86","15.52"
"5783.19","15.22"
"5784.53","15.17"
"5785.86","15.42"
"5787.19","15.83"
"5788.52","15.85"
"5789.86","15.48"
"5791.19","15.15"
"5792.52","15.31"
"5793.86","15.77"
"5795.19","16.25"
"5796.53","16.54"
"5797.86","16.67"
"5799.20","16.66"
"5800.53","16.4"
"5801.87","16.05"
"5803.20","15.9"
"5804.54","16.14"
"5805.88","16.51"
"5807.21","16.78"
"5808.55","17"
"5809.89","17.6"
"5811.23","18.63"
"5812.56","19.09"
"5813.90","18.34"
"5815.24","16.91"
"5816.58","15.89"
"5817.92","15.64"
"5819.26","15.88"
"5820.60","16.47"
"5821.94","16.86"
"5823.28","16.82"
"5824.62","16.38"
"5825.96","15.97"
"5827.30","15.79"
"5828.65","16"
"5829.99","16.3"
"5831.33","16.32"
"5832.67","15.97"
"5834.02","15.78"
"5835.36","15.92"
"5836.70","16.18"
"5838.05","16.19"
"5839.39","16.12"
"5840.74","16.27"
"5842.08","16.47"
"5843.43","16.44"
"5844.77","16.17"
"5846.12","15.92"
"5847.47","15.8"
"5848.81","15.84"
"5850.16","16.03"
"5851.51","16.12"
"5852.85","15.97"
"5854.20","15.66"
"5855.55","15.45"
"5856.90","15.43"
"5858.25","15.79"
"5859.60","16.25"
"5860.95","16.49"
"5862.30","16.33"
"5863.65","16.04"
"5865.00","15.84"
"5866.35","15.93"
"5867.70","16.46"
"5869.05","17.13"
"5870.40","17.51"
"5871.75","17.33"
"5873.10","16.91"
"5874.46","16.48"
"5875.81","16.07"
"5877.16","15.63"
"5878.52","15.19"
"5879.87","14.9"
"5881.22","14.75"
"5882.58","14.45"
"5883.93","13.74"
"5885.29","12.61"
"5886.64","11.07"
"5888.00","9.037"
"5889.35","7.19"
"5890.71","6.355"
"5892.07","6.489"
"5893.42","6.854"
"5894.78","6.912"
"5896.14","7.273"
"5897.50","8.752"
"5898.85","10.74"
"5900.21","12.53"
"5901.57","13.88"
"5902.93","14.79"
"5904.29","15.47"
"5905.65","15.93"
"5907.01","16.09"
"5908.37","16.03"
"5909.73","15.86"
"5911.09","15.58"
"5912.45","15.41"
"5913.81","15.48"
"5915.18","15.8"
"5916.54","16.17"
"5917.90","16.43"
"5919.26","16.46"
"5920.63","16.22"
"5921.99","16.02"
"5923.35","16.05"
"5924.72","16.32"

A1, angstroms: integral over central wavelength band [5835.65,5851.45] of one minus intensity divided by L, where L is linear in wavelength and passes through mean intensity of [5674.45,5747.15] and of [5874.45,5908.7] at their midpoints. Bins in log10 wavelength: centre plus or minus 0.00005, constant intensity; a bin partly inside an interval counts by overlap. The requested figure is -3.7 angstroms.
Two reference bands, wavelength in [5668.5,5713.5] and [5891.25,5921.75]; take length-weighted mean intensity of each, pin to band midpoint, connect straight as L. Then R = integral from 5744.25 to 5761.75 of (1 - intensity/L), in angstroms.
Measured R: -1.2 angstroms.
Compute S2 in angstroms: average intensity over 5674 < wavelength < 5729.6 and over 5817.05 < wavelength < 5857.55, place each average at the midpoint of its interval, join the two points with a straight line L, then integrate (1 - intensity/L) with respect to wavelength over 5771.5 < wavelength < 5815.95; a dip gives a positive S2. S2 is -1.4 angstroms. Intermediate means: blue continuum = 15.6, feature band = 16.4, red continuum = 16.1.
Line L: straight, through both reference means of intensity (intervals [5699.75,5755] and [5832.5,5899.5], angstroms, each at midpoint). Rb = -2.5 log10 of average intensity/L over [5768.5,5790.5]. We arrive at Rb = -0.07 mag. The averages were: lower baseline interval 15.6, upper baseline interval 14.3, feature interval 16.1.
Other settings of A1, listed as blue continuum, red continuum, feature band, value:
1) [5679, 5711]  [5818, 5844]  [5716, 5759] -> 0.24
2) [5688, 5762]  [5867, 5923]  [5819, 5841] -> -2.56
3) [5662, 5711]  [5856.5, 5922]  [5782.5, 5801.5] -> -1.41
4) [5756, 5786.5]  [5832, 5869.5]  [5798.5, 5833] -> -1.09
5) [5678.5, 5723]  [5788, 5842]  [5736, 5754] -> 0.21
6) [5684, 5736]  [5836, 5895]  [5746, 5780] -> -2.28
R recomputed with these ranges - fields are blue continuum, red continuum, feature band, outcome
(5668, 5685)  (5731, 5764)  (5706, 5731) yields 0.2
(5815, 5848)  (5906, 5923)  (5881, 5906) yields 8.1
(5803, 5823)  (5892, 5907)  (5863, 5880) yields -4.1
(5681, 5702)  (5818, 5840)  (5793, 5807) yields -0.1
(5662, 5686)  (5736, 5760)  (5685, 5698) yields -0.6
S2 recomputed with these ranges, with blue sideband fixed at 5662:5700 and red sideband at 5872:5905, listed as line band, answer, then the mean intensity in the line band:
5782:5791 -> -1.1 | 15.5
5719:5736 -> -0.8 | 15.5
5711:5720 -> -0.5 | 15.9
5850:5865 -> -4.0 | 15.9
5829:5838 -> -2.1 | 16.1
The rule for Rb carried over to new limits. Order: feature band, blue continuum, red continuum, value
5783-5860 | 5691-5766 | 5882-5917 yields -0.172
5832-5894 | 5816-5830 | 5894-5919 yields 0.019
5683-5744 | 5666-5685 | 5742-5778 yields 0.006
